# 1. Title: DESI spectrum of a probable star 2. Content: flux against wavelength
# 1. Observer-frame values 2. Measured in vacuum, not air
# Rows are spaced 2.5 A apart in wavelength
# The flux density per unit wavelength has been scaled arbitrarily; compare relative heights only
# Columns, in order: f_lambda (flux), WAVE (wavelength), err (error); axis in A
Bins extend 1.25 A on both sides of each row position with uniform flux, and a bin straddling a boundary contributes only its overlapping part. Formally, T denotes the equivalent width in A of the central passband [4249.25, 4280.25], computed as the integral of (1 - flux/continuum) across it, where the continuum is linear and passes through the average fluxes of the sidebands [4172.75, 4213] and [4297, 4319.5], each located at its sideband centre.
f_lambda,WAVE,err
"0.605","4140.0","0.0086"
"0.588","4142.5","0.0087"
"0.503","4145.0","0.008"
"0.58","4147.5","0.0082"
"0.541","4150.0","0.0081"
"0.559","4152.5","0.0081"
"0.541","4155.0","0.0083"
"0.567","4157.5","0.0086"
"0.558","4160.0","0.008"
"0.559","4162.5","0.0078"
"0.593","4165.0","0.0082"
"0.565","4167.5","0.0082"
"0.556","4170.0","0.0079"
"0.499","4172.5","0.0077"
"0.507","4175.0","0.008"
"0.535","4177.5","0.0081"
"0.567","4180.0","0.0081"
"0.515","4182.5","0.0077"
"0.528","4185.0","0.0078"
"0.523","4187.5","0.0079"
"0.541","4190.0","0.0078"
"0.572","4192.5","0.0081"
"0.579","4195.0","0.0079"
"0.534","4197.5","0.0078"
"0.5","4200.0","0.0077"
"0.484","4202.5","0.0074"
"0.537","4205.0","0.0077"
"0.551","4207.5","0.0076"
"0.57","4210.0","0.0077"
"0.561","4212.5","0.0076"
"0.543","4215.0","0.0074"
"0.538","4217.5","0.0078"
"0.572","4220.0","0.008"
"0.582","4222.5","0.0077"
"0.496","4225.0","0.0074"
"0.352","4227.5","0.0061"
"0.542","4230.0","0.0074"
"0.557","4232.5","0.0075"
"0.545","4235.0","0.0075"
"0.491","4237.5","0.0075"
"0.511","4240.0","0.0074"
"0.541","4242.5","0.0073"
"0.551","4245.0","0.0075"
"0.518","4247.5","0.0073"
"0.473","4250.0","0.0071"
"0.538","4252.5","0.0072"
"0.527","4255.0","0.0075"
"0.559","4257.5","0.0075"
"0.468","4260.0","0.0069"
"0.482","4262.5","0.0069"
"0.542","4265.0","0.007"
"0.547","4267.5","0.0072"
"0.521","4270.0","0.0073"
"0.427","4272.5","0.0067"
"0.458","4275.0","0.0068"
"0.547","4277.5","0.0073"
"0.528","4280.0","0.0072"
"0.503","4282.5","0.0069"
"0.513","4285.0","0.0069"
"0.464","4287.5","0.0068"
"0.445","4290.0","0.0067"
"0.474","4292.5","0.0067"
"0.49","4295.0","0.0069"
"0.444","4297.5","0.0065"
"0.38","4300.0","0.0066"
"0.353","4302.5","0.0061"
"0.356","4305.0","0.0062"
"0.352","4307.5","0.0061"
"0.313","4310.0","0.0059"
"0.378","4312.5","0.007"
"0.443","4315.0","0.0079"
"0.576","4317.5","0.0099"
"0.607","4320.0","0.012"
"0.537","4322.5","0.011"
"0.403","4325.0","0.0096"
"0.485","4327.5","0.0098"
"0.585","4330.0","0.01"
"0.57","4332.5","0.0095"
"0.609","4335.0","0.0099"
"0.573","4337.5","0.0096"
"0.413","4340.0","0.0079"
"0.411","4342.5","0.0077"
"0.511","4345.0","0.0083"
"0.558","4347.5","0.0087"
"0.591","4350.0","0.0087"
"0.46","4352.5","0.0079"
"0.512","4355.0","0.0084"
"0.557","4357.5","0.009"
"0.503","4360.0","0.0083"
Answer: -3.7 A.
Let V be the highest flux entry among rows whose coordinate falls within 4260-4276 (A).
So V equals 0.547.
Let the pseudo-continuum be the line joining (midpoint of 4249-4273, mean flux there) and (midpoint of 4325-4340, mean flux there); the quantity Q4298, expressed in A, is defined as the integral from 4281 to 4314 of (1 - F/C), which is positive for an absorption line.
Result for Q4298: 6.5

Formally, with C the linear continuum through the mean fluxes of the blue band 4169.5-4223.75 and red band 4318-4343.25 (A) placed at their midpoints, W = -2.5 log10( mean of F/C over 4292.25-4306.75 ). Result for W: 0.27 mag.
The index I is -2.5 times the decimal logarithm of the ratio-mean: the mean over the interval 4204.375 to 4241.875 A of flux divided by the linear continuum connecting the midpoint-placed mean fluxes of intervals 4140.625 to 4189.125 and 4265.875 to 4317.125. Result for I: -0.06 mag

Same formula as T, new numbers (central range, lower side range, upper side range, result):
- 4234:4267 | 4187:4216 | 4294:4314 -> -3.84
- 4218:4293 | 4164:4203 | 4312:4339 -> 3.21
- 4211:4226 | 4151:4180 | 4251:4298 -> -0.70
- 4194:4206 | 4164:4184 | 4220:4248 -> 0.14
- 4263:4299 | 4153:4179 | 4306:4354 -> 1.24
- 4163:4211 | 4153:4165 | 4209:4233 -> 0.59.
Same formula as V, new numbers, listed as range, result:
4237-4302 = 0.559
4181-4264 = 0.582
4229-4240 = 0.557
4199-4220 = 0.572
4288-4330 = 0.607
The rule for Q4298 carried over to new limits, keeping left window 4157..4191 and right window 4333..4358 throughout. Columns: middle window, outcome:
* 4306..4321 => 2.4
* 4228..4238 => 0.2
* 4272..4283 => 0.7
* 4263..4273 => 0.3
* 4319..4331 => 0.1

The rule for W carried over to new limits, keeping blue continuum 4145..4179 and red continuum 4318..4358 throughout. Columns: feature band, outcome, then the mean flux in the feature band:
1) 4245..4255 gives 0.041 mag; 0.517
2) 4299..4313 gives 0.437 mag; 0.354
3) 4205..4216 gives -0.024 mag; 0.554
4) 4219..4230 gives 0.076 mag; 0.504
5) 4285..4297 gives 0.129 mag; 0.471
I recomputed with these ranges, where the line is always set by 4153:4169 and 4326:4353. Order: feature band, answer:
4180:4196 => 0.026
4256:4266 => 0.061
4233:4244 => 0.044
